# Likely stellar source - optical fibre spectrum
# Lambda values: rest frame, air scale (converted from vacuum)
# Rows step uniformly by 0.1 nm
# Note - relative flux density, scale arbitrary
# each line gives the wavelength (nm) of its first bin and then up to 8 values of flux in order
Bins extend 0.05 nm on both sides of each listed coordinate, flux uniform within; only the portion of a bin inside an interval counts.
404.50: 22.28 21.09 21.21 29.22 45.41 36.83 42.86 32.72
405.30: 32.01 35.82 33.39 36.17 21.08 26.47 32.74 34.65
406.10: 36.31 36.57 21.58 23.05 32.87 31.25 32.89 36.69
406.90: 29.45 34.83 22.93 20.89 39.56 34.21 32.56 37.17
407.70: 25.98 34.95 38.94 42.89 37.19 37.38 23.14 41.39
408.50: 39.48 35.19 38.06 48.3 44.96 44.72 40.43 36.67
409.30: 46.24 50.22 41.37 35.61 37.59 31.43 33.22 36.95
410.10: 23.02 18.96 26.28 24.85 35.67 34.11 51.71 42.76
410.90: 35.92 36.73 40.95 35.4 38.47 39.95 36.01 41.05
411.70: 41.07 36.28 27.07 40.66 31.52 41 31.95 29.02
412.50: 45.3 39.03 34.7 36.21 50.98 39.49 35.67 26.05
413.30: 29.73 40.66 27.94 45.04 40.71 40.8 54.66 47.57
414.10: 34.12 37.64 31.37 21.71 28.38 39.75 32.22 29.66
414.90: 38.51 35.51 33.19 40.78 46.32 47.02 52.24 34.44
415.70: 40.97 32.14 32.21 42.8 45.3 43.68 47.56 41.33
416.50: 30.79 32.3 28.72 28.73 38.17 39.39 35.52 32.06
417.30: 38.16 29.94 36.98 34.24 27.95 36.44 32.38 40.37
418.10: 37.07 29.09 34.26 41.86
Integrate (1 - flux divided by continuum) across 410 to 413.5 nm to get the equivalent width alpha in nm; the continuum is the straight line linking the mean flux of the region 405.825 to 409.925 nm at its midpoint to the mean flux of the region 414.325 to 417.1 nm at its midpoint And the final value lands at 0.052 nm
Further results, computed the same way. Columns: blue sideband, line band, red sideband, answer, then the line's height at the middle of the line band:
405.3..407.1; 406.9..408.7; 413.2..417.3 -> -0.09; 32.4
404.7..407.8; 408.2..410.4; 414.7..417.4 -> -0.18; 33.9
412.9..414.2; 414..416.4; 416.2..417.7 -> -0.06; 37.2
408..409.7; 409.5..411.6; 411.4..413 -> 0.20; 38.8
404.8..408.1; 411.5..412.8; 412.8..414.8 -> -0.02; 36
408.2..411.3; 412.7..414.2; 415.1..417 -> -0.03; 38.2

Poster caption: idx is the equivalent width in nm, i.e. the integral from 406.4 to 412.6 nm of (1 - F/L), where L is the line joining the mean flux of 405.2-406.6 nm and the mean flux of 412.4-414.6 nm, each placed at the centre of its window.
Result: -0.34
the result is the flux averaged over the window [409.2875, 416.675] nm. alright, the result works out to 37.2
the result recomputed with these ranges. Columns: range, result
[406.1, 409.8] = 35.7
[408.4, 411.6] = 37.6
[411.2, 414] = 37.9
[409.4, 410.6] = 32.3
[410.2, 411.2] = 35.6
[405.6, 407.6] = 30.9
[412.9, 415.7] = 37.8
